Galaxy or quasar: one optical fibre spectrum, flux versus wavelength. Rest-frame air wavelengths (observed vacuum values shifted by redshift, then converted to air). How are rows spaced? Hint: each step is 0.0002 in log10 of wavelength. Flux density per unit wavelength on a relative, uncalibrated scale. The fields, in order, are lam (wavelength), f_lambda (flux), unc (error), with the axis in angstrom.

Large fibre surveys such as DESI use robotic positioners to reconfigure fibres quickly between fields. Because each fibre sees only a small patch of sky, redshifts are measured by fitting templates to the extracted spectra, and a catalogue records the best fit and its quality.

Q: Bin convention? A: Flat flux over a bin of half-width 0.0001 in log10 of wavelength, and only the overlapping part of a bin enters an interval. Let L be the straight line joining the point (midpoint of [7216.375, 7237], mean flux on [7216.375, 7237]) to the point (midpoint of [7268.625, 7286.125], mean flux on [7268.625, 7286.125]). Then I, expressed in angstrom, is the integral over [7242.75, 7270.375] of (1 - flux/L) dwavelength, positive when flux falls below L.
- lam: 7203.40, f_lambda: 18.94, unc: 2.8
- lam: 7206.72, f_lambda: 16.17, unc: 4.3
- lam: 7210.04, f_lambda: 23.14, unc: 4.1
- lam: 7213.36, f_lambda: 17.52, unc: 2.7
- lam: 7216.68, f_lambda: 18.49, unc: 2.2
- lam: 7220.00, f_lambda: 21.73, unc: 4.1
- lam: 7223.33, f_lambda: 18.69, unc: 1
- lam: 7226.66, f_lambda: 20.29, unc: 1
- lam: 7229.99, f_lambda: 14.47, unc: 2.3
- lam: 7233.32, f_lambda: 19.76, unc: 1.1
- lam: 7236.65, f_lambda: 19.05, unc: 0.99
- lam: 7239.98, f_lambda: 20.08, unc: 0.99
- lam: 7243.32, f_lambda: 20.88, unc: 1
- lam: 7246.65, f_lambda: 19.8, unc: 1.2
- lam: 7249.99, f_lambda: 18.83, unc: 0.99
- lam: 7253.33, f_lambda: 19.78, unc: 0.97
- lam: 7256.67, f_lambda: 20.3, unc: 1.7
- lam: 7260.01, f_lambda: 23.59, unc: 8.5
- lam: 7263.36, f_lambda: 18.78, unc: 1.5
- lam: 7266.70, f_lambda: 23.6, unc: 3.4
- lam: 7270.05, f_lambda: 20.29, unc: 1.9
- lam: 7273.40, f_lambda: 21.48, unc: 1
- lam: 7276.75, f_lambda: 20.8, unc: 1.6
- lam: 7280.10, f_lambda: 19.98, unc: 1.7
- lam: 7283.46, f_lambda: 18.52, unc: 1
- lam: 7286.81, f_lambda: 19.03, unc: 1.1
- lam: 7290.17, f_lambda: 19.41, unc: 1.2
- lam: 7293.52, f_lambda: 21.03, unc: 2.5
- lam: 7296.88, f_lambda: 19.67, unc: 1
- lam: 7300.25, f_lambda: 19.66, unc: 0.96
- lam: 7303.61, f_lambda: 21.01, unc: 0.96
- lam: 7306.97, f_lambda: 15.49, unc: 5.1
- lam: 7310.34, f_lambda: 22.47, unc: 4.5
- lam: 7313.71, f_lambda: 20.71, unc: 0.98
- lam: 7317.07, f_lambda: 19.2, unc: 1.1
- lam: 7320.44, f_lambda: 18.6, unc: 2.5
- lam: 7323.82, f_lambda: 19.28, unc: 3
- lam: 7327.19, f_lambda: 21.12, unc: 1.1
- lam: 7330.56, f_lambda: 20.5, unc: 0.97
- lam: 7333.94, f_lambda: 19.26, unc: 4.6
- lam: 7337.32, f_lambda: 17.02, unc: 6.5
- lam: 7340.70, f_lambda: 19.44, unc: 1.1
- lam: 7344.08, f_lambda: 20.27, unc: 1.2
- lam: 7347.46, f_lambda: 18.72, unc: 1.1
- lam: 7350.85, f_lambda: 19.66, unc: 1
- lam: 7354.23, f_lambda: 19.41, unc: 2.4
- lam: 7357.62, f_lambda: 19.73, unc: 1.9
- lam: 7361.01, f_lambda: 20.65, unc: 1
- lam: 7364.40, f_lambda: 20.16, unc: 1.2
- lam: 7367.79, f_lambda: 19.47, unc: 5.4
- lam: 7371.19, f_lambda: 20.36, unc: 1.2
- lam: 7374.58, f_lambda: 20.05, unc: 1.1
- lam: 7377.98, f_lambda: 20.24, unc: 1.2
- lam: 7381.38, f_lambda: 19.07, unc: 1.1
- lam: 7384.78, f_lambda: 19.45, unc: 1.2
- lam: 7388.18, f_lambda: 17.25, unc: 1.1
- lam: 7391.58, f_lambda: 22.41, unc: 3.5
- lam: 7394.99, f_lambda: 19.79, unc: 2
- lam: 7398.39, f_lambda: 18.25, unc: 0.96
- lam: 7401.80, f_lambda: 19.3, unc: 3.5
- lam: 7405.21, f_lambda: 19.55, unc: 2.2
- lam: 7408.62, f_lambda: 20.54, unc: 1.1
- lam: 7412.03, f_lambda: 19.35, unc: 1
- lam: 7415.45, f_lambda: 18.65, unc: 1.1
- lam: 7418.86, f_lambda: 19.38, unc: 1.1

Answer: -1.4 angstrom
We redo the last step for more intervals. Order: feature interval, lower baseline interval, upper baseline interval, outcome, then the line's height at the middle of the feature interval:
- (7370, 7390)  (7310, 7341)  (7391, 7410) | 0.4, 19.8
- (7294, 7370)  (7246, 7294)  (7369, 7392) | 1.3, 20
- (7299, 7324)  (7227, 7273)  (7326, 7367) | 0.3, 19.8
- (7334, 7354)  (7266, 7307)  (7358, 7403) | 0.8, 19.9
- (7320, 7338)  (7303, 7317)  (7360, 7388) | 0.3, 19.8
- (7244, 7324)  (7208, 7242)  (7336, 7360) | -3.3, 19.3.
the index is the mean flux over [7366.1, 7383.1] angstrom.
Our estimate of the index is 19.8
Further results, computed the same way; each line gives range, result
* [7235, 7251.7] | 19.7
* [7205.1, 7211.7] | 19.7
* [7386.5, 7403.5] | 19.4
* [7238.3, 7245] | 20.5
